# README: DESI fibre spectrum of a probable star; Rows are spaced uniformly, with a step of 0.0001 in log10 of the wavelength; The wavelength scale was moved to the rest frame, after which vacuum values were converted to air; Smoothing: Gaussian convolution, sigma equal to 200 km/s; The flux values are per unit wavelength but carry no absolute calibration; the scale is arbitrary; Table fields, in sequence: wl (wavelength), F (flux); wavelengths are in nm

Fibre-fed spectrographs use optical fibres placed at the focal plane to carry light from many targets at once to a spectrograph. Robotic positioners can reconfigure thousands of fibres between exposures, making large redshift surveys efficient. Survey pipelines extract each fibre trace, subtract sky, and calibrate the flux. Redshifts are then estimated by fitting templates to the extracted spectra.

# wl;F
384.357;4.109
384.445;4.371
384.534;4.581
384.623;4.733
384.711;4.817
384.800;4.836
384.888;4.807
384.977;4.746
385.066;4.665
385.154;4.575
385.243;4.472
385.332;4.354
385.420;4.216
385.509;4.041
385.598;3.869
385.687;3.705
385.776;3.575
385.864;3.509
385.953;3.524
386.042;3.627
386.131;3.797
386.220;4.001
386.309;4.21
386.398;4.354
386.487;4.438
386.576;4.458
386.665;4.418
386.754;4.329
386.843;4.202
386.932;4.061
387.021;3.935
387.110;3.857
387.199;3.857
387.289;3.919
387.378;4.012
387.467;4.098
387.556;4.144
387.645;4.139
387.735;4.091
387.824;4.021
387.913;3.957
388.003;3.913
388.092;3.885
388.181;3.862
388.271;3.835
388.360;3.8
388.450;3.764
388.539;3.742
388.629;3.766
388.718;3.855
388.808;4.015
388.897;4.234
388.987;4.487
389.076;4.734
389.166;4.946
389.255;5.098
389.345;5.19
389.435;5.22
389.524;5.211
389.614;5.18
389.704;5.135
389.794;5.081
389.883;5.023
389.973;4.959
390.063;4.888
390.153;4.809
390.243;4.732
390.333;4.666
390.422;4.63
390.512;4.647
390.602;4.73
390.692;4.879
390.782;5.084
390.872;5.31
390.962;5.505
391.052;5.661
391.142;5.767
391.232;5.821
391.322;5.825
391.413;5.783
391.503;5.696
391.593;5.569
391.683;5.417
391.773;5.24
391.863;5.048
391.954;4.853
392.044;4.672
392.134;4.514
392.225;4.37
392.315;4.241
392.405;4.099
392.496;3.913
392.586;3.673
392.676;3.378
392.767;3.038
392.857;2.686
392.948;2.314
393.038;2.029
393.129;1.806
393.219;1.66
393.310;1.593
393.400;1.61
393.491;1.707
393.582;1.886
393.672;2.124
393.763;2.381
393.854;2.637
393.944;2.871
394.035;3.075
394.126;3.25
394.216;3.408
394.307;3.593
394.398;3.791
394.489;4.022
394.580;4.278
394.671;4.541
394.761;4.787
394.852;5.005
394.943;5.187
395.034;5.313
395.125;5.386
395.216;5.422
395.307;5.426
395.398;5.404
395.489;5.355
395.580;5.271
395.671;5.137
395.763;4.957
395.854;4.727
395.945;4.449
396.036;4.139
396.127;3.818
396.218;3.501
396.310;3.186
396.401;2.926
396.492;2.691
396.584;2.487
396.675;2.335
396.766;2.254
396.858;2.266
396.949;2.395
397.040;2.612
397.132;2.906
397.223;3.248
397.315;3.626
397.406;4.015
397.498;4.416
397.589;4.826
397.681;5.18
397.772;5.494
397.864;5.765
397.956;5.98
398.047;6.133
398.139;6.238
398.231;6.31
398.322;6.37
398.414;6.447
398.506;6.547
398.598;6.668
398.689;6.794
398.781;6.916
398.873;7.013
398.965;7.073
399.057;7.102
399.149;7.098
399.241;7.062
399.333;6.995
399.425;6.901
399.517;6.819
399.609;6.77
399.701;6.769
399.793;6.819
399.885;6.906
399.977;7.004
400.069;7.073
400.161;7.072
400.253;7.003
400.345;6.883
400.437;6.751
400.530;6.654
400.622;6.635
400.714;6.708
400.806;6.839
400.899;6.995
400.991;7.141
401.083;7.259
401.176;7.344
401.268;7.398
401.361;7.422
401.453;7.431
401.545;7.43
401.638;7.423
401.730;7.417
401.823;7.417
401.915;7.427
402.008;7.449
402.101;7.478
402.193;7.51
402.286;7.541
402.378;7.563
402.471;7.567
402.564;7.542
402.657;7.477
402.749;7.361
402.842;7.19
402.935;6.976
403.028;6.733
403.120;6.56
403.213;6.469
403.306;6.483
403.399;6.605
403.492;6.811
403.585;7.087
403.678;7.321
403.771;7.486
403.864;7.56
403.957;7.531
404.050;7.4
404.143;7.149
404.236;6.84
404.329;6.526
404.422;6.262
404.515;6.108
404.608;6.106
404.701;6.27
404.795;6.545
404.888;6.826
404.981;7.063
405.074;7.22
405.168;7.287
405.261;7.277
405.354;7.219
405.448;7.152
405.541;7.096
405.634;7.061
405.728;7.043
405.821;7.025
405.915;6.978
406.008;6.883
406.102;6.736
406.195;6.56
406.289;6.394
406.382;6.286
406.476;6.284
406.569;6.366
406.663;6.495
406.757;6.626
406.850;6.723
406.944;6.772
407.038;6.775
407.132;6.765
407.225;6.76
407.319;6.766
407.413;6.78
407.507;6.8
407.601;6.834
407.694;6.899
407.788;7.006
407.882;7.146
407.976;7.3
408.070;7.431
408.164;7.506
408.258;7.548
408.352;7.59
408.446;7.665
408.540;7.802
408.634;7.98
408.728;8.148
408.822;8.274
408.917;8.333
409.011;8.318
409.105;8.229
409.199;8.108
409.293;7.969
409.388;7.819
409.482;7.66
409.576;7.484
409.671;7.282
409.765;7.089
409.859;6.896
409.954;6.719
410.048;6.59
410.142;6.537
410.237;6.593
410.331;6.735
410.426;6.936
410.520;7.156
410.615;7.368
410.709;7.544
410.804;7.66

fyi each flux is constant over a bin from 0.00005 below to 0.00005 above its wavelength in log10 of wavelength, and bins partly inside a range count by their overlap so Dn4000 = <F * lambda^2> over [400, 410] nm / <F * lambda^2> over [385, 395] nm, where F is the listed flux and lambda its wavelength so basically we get 1.85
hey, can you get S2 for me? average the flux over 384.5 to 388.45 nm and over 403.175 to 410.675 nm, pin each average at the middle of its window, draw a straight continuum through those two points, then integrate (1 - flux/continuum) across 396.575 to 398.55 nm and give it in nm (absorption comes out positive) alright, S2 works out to 0.44 nm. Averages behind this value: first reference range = 4.14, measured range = 4.49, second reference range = 7.07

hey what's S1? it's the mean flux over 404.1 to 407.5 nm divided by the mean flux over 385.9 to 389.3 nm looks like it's 1.7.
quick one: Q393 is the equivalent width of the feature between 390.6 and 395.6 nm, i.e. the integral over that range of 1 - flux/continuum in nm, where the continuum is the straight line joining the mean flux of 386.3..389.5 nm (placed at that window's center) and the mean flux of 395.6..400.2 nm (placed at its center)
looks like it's 0.63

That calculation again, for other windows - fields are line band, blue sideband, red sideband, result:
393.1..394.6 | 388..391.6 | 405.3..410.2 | 0.75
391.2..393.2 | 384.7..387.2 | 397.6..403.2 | 0.41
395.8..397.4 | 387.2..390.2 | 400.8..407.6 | 0.71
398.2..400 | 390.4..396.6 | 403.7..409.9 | -0.48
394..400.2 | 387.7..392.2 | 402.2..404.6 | 0.98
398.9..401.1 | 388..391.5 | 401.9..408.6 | -0.24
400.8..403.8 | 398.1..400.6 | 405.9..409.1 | -0.13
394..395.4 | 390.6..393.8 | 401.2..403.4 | 0.10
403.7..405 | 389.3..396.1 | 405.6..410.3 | -0.07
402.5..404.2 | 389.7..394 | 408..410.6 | -0.20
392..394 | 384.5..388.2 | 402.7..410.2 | 0.87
